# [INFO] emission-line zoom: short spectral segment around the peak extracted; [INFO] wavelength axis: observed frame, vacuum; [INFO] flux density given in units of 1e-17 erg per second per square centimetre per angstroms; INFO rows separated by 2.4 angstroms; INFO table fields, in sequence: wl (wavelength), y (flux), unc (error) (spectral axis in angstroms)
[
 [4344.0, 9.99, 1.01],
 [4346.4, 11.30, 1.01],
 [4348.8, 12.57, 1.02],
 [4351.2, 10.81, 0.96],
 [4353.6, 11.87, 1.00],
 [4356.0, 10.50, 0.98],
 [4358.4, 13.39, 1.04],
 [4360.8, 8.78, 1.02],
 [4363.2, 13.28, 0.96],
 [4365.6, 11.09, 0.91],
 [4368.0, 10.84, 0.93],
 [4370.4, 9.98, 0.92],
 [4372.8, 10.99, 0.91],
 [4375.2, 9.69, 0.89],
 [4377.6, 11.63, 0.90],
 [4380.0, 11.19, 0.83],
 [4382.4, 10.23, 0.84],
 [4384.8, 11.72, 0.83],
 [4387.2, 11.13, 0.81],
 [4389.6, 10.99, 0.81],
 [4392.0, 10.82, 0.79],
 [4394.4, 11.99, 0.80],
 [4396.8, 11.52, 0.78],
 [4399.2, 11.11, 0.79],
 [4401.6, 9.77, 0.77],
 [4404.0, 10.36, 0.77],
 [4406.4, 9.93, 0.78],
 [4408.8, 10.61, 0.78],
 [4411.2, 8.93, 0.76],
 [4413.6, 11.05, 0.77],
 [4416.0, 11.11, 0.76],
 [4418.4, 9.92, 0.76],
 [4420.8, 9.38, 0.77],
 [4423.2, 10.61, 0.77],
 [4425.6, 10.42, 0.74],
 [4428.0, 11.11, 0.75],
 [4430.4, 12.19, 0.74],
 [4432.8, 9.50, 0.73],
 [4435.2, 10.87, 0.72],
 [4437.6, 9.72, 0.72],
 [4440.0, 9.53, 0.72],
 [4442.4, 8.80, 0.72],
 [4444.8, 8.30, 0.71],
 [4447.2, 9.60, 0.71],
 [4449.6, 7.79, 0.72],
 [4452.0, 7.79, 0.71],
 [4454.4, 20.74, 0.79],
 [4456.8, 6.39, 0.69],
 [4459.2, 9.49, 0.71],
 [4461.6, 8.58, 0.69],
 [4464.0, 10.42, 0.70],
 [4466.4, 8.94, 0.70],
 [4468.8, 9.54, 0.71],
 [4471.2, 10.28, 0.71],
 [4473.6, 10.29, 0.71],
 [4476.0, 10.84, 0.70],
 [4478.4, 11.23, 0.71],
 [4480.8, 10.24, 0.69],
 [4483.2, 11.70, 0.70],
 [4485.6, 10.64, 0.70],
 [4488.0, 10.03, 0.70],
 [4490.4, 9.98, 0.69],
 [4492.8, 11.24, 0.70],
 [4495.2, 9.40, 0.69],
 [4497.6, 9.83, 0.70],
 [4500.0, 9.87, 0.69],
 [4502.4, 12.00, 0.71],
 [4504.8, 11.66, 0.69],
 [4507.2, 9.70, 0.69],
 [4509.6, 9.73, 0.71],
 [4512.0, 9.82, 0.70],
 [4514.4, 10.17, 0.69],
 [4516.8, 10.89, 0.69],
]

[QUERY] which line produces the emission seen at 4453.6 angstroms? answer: Hgamma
